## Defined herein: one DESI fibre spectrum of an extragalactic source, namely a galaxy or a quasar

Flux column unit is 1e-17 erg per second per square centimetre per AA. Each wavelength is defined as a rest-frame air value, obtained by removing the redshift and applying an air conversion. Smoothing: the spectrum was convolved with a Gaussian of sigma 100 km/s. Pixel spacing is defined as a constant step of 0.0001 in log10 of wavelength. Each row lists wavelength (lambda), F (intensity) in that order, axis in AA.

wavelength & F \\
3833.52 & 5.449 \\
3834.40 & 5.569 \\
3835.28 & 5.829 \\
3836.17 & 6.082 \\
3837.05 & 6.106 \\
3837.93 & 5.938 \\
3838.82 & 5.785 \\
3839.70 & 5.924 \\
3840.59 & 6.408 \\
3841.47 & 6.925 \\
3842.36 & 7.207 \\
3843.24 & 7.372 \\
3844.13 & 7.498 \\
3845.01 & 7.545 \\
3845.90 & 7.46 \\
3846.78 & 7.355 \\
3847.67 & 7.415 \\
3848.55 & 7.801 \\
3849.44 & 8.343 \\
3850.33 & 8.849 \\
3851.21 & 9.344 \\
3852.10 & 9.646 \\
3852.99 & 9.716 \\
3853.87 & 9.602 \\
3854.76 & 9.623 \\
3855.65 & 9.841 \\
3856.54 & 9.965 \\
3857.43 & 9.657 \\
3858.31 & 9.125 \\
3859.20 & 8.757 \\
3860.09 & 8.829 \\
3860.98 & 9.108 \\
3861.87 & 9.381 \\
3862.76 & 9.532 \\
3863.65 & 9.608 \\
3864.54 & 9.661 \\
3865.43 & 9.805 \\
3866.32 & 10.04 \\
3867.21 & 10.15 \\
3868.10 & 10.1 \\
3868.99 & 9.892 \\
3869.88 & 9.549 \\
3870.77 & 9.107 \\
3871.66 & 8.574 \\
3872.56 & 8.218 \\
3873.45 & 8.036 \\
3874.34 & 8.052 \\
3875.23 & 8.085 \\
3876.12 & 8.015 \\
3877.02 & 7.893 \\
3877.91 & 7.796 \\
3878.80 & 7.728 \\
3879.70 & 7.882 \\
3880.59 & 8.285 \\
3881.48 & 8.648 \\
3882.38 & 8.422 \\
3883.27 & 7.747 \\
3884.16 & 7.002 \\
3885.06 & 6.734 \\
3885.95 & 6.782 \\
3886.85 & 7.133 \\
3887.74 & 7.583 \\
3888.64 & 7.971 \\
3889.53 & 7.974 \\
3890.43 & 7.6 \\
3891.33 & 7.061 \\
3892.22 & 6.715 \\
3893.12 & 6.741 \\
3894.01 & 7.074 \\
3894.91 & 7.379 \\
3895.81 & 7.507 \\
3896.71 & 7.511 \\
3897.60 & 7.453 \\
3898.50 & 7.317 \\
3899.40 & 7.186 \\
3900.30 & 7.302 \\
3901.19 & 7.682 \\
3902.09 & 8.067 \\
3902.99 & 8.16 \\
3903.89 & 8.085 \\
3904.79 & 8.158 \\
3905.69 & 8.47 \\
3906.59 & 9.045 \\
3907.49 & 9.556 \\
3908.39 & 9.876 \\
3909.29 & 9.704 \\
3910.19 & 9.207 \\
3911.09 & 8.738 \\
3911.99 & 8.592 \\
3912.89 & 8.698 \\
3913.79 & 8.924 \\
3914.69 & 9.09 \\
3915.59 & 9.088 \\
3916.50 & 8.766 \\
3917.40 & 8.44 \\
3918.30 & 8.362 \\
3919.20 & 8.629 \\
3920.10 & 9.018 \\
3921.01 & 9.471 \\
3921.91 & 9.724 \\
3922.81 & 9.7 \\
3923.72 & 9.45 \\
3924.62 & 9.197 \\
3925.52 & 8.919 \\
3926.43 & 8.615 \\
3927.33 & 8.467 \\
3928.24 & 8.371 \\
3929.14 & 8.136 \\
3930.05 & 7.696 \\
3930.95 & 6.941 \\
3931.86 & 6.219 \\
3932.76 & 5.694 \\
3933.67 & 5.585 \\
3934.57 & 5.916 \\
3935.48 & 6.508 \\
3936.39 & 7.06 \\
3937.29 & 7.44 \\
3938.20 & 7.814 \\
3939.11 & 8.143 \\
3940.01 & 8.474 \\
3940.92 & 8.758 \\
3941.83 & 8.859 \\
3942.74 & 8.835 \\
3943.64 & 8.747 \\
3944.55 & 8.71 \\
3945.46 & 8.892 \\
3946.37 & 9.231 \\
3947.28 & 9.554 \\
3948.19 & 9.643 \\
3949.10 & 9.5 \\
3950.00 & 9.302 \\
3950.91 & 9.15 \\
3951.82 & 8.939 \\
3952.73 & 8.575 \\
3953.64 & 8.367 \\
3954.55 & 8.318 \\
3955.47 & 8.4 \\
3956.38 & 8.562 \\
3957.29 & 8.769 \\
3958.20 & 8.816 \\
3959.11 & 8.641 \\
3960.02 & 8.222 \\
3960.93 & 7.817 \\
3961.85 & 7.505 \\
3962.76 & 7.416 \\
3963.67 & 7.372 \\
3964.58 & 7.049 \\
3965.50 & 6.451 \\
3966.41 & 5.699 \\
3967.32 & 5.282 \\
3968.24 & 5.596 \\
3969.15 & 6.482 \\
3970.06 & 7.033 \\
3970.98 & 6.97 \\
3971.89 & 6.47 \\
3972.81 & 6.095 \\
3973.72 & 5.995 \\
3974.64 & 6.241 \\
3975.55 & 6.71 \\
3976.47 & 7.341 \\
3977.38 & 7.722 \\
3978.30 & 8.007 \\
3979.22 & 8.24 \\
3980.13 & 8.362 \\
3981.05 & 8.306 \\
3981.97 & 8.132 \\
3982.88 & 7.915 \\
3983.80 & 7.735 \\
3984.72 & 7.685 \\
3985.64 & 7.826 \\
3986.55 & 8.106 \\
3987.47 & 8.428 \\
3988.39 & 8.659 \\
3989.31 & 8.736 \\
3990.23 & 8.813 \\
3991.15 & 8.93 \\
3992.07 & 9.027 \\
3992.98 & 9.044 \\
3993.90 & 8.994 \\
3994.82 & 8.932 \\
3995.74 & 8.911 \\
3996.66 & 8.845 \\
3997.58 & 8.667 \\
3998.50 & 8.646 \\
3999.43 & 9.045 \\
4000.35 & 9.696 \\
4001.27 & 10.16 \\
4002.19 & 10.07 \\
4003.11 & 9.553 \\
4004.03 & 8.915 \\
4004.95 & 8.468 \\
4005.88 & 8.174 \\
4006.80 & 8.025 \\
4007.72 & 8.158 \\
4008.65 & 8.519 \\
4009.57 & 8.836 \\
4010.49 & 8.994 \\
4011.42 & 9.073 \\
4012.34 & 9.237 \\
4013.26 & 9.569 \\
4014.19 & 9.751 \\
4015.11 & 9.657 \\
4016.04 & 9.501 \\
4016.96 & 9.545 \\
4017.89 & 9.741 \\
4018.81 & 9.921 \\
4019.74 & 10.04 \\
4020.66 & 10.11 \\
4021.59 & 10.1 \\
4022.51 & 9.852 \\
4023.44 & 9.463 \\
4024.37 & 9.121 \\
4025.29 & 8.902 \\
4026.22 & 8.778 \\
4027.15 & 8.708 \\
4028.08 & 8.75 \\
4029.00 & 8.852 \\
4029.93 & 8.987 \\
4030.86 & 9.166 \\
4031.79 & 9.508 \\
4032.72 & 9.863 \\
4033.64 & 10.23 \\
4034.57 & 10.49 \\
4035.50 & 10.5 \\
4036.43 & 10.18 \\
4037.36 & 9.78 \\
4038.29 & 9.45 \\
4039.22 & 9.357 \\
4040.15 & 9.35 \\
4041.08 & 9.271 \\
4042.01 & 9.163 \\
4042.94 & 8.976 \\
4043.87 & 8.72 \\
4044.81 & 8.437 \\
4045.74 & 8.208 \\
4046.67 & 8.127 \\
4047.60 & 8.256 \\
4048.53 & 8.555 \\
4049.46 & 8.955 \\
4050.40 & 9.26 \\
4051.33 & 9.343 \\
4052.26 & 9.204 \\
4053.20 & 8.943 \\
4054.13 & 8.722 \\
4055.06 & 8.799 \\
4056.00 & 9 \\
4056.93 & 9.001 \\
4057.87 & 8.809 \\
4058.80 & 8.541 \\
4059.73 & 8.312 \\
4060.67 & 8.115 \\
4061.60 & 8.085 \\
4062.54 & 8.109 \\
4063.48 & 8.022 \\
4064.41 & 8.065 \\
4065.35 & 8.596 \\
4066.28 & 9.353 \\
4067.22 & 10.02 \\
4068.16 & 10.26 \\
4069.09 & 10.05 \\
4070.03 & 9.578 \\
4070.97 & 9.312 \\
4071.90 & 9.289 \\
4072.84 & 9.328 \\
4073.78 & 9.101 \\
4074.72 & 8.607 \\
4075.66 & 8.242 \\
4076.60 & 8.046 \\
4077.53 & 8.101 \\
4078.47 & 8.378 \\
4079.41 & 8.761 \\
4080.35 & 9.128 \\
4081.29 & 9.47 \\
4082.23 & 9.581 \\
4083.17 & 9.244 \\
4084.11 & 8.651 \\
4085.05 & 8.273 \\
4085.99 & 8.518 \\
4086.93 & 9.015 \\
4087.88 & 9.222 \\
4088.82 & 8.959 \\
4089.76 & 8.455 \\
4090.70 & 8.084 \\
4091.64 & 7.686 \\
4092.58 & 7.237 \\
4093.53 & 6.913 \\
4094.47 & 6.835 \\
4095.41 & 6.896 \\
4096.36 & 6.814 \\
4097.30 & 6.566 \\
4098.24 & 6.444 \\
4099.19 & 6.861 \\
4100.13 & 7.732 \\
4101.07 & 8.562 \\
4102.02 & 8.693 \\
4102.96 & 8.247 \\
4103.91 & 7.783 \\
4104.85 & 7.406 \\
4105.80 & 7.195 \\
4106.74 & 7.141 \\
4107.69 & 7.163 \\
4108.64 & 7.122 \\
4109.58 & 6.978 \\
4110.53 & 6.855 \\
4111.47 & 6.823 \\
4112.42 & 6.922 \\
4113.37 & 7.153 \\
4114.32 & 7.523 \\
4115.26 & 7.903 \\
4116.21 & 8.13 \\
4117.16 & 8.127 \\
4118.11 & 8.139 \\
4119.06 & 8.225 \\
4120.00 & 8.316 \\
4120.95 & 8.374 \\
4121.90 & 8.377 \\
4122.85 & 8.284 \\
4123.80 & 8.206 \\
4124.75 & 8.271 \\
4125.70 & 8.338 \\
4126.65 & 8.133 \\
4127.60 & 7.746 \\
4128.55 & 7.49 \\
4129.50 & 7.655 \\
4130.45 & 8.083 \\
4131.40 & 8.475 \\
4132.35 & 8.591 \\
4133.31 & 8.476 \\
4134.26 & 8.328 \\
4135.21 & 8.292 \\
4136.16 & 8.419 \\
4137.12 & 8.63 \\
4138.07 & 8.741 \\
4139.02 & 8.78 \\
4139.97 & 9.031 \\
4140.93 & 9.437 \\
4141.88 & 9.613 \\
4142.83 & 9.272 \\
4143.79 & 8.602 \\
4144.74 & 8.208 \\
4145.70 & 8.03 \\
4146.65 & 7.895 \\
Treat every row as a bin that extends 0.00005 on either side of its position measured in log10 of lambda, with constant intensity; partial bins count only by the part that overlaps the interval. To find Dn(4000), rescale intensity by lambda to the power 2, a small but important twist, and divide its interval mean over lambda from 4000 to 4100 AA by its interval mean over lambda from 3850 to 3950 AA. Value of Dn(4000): 1.14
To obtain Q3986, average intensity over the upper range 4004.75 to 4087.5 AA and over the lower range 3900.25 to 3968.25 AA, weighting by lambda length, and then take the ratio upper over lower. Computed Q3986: 1.1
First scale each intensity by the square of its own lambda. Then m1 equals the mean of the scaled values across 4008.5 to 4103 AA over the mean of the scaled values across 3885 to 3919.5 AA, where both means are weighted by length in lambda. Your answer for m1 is 1.2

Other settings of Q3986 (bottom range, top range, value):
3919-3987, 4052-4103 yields 1.07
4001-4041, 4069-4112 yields 0.86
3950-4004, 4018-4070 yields 1.14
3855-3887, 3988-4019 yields 1.04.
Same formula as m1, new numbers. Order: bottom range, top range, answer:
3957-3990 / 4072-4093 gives 1.23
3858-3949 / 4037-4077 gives 1.15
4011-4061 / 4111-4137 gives 0.91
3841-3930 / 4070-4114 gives 1.05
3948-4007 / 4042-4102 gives 1.10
